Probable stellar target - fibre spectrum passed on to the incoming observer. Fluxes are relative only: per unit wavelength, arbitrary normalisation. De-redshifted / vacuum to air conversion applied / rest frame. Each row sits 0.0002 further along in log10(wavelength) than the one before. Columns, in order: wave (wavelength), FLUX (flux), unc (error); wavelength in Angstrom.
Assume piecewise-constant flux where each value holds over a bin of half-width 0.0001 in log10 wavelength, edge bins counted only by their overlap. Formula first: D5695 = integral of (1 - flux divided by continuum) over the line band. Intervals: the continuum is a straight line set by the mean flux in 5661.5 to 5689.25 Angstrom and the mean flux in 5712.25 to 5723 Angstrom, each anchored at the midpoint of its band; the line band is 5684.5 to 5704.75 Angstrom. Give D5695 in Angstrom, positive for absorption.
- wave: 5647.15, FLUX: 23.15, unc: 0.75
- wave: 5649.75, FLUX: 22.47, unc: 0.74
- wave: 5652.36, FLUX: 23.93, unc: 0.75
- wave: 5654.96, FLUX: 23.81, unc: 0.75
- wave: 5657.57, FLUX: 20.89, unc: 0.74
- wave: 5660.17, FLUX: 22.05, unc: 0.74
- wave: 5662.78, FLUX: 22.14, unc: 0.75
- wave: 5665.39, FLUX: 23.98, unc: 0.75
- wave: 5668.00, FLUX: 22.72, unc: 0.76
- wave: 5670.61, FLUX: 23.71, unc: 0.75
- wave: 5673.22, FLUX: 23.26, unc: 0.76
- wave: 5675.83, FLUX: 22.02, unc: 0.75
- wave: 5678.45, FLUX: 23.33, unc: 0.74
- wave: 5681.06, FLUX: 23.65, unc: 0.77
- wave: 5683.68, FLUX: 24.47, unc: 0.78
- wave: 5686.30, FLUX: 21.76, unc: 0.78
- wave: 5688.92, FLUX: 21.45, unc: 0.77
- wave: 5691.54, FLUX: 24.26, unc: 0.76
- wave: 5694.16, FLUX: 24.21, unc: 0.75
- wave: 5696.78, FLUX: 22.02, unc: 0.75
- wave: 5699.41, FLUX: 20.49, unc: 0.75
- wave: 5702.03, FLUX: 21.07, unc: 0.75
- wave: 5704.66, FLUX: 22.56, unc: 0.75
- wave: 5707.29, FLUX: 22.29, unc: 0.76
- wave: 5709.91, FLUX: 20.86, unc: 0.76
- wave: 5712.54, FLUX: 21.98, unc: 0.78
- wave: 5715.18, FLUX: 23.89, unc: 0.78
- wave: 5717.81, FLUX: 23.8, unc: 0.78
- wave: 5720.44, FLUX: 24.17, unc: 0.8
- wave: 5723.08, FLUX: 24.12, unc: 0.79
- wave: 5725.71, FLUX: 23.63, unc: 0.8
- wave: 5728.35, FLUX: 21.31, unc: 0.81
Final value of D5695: 0.90 Angstrom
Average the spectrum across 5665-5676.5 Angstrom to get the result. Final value 23.1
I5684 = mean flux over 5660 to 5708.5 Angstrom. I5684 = 22.7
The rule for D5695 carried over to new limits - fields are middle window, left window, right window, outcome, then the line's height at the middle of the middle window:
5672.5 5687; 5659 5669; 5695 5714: -0.5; 22.3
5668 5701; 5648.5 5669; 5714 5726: 0.5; 23.3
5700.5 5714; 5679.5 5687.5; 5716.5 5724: 1.1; 23.8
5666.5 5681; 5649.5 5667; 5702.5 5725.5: -0.2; 22.8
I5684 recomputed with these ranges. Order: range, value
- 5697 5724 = 22.5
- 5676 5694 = 23.1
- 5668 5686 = 23.3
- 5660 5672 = 23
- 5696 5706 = 21.5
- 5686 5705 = 22.2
